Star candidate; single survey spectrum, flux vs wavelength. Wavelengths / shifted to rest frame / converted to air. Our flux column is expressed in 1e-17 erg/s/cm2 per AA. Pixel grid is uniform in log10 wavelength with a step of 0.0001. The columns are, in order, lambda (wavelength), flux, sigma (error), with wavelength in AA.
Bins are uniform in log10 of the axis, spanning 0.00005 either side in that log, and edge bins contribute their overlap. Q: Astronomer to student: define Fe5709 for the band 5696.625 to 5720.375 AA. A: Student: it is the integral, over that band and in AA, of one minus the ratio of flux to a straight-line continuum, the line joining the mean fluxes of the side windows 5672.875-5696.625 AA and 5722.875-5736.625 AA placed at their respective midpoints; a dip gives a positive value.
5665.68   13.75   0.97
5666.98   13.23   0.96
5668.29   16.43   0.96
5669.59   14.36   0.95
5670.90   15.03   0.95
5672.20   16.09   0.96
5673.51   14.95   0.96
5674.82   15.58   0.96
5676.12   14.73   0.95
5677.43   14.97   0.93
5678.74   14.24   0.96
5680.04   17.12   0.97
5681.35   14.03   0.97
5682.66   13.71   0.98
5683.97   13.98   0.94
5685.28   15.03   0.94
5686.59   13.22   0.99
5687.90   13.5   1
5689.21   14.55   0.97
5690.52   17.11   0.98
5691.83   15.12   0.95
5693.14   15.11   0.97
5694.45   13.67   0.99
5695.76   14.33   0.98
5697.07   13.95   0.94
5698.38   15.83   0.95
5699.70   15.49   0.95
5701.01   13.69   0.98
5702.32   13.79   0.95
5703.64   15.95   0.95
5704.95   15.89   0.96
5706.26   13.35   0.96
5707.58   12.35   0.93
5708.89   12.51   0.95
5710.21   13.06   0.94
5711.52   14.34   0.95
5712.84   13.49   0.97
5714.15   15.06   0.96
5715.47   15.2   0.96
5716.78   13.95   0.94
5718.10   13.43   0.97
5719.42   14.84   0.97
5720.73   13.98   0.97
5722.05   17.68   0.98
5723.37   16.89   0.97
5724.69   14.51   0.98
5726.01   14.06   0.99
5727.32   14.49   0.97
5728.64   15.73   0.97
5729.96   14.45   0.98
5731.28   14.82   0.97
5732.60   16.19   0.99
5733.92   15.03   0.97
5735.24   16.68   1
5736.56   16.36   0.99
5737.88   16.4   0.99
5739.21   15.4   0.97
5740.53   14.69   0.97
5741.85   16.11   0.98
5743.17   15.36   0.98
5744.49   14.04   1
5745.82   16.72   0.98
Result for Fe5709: 1.3 AA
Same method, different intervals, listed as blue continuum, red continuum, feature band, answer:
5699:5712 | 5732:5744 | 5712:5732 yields 0.11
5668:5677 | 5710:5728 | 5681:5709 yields 1.07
